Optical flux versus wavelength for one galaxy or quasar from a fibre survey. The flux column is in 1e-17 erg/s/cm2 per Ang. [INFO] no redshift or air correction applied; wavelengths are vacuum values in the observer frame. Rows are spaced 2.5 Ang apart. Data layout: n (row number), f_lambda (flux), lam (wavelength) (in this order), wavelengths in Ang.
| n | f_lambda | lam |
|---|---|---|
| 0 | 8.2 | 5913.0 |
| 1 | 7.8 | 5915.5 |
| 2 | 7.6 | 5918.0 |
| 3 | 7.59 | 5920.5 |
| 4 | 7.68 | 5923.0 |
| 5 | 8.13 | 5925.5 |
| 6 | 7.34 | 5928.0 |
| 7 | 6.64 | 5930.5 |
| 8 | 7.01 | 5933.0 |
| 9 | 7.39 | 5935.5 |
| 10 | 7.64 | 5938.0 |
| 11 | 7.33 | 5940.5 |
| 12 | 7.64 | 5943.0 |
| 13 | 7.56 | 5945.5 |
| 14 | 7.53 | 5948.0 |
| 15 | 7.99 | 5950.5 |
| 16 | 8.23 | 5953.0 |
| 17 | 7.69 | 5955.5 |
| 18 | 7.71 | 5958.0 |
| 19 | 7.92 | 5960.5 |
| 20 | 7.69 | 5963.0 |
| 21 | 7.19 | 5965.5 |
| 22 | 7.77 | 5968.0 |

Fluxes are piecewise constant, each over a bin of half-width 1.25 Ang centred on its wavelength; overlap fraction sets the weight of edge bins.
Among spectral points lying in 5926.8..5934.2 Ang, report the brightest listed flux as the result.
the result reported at 7.34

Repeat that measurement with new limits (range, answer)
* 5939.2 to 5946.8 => 7.64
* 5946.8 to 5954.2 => 8.23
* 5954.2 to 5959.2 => 7.71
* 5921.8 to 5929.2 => 8.13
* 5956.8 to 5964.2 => 7.92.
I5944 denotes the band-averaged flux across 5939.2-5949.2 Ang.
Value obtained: 7.52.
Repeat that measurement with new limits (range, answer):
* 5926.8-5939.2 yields 7.2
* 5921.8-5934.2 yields 7.36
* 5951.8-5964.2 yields 7.85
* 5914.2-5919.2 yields 7.71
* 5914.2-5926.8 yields 7.76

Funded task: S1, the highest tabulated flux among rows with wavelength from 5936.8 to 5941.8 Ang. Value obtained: 7.64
